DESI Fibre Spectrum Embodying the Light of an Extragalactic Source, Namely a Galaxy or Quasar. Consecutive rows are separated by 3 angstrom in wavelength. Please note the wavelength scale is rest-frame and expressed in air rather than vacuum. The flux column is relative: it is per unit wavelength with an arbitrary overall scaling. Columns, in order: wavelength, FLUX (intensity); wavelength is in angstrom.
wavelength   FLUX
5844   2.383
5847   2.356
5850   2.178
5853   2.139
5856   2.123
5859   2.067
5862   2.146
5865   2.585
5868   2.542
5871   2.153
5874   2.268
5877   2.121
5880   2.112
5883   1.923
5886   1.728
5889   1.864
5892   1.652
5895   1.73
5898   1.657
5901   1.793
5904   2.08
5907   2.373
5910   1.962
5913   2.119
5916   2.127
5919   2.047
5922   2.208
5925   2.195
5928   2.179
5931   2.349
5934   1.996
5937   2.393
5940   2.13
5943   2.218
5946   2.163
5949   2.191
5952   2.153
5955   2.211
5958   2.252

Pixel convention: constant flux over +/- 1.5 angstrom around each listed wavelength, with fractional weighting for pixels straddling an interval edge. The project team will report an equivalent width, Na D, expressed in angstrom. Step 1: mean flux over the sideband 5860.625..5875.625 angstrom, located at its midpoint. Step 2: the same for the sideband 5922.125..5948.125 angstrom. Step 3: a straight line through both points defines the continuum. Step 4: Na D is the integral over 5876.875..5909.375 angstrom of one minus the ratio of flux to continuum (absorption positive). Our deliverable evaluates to 5.44 angstrom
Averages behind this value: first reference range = 2.34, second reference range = 2.2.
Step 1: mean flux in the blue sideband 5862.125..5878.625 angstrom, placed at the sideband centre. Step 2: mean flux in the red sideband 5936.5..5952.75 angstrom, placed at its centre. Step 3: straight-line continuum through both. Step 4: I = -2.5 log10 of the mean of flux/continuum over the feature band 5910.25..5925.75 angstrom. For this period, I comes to 0.06 mag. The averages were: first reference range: 2.32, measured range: 2.12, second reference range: 2.2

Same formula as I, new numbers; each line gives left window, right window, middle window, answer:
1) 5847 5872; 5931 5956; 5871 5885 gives 0.07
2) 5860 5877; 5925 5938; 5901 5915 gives 0.08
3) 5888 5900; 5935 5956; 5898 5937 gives -0.09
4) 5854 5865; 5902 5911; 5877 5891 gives 0.12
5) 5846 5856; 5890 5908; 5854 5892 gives -0.03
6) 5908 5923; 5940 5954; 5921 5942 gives -0.03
